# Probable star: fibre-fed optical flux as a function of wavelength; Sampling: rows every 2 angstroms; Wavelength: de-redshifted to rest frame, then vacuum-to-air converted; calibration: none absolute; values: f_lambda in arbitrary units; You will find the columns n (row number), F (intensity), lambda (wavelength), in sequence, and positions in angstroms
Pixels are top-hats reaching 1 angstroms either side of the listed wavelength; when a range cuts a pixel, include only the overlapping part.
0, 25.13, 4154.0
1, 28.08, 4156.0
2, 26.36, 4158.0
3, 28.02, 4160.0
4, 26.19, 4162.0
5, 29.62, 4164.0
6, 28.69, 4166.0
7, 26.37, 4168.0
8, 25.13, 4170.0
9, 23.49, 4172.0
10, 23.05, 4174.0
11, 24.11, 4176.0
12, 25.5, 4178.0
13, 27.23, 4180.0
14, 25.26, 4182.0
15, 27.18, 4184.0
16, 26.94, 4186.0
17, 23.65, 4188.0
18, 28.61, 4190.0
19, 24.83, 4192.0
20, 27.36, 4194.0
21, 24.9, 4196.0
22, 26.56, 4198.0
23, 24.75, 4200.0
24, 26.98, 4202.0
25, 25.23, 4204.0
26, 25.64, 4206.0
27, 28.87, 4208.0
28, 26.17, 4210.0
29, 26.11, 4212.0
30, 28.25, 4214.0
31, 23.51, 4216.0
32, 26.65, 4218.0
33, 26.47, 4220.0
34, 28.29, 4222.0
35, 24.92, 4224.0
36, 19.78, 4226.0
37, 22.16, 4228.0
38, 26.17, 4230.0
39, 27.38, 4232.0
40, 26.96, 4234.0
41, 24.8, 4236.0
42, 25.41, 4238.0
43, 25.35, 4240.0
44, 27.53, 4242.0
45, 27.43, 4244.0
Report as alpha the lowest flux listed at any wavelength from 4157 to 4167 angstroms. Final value 26.19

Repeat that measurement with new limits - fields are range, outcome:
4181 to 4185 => 25.26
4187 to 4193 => 23.65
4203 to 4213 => 25.23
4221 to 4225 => 24.92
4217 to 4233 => 19.78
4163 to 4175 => 23.05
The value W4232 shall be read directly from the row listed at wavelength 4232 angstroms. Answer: 27.38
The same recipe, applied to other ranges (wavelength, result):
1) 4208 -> 28.87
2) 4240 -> 25.35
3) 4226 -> 19.78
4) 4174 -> 23.05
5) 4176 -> 24.11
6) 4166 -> 28.69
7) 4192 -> 24.83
